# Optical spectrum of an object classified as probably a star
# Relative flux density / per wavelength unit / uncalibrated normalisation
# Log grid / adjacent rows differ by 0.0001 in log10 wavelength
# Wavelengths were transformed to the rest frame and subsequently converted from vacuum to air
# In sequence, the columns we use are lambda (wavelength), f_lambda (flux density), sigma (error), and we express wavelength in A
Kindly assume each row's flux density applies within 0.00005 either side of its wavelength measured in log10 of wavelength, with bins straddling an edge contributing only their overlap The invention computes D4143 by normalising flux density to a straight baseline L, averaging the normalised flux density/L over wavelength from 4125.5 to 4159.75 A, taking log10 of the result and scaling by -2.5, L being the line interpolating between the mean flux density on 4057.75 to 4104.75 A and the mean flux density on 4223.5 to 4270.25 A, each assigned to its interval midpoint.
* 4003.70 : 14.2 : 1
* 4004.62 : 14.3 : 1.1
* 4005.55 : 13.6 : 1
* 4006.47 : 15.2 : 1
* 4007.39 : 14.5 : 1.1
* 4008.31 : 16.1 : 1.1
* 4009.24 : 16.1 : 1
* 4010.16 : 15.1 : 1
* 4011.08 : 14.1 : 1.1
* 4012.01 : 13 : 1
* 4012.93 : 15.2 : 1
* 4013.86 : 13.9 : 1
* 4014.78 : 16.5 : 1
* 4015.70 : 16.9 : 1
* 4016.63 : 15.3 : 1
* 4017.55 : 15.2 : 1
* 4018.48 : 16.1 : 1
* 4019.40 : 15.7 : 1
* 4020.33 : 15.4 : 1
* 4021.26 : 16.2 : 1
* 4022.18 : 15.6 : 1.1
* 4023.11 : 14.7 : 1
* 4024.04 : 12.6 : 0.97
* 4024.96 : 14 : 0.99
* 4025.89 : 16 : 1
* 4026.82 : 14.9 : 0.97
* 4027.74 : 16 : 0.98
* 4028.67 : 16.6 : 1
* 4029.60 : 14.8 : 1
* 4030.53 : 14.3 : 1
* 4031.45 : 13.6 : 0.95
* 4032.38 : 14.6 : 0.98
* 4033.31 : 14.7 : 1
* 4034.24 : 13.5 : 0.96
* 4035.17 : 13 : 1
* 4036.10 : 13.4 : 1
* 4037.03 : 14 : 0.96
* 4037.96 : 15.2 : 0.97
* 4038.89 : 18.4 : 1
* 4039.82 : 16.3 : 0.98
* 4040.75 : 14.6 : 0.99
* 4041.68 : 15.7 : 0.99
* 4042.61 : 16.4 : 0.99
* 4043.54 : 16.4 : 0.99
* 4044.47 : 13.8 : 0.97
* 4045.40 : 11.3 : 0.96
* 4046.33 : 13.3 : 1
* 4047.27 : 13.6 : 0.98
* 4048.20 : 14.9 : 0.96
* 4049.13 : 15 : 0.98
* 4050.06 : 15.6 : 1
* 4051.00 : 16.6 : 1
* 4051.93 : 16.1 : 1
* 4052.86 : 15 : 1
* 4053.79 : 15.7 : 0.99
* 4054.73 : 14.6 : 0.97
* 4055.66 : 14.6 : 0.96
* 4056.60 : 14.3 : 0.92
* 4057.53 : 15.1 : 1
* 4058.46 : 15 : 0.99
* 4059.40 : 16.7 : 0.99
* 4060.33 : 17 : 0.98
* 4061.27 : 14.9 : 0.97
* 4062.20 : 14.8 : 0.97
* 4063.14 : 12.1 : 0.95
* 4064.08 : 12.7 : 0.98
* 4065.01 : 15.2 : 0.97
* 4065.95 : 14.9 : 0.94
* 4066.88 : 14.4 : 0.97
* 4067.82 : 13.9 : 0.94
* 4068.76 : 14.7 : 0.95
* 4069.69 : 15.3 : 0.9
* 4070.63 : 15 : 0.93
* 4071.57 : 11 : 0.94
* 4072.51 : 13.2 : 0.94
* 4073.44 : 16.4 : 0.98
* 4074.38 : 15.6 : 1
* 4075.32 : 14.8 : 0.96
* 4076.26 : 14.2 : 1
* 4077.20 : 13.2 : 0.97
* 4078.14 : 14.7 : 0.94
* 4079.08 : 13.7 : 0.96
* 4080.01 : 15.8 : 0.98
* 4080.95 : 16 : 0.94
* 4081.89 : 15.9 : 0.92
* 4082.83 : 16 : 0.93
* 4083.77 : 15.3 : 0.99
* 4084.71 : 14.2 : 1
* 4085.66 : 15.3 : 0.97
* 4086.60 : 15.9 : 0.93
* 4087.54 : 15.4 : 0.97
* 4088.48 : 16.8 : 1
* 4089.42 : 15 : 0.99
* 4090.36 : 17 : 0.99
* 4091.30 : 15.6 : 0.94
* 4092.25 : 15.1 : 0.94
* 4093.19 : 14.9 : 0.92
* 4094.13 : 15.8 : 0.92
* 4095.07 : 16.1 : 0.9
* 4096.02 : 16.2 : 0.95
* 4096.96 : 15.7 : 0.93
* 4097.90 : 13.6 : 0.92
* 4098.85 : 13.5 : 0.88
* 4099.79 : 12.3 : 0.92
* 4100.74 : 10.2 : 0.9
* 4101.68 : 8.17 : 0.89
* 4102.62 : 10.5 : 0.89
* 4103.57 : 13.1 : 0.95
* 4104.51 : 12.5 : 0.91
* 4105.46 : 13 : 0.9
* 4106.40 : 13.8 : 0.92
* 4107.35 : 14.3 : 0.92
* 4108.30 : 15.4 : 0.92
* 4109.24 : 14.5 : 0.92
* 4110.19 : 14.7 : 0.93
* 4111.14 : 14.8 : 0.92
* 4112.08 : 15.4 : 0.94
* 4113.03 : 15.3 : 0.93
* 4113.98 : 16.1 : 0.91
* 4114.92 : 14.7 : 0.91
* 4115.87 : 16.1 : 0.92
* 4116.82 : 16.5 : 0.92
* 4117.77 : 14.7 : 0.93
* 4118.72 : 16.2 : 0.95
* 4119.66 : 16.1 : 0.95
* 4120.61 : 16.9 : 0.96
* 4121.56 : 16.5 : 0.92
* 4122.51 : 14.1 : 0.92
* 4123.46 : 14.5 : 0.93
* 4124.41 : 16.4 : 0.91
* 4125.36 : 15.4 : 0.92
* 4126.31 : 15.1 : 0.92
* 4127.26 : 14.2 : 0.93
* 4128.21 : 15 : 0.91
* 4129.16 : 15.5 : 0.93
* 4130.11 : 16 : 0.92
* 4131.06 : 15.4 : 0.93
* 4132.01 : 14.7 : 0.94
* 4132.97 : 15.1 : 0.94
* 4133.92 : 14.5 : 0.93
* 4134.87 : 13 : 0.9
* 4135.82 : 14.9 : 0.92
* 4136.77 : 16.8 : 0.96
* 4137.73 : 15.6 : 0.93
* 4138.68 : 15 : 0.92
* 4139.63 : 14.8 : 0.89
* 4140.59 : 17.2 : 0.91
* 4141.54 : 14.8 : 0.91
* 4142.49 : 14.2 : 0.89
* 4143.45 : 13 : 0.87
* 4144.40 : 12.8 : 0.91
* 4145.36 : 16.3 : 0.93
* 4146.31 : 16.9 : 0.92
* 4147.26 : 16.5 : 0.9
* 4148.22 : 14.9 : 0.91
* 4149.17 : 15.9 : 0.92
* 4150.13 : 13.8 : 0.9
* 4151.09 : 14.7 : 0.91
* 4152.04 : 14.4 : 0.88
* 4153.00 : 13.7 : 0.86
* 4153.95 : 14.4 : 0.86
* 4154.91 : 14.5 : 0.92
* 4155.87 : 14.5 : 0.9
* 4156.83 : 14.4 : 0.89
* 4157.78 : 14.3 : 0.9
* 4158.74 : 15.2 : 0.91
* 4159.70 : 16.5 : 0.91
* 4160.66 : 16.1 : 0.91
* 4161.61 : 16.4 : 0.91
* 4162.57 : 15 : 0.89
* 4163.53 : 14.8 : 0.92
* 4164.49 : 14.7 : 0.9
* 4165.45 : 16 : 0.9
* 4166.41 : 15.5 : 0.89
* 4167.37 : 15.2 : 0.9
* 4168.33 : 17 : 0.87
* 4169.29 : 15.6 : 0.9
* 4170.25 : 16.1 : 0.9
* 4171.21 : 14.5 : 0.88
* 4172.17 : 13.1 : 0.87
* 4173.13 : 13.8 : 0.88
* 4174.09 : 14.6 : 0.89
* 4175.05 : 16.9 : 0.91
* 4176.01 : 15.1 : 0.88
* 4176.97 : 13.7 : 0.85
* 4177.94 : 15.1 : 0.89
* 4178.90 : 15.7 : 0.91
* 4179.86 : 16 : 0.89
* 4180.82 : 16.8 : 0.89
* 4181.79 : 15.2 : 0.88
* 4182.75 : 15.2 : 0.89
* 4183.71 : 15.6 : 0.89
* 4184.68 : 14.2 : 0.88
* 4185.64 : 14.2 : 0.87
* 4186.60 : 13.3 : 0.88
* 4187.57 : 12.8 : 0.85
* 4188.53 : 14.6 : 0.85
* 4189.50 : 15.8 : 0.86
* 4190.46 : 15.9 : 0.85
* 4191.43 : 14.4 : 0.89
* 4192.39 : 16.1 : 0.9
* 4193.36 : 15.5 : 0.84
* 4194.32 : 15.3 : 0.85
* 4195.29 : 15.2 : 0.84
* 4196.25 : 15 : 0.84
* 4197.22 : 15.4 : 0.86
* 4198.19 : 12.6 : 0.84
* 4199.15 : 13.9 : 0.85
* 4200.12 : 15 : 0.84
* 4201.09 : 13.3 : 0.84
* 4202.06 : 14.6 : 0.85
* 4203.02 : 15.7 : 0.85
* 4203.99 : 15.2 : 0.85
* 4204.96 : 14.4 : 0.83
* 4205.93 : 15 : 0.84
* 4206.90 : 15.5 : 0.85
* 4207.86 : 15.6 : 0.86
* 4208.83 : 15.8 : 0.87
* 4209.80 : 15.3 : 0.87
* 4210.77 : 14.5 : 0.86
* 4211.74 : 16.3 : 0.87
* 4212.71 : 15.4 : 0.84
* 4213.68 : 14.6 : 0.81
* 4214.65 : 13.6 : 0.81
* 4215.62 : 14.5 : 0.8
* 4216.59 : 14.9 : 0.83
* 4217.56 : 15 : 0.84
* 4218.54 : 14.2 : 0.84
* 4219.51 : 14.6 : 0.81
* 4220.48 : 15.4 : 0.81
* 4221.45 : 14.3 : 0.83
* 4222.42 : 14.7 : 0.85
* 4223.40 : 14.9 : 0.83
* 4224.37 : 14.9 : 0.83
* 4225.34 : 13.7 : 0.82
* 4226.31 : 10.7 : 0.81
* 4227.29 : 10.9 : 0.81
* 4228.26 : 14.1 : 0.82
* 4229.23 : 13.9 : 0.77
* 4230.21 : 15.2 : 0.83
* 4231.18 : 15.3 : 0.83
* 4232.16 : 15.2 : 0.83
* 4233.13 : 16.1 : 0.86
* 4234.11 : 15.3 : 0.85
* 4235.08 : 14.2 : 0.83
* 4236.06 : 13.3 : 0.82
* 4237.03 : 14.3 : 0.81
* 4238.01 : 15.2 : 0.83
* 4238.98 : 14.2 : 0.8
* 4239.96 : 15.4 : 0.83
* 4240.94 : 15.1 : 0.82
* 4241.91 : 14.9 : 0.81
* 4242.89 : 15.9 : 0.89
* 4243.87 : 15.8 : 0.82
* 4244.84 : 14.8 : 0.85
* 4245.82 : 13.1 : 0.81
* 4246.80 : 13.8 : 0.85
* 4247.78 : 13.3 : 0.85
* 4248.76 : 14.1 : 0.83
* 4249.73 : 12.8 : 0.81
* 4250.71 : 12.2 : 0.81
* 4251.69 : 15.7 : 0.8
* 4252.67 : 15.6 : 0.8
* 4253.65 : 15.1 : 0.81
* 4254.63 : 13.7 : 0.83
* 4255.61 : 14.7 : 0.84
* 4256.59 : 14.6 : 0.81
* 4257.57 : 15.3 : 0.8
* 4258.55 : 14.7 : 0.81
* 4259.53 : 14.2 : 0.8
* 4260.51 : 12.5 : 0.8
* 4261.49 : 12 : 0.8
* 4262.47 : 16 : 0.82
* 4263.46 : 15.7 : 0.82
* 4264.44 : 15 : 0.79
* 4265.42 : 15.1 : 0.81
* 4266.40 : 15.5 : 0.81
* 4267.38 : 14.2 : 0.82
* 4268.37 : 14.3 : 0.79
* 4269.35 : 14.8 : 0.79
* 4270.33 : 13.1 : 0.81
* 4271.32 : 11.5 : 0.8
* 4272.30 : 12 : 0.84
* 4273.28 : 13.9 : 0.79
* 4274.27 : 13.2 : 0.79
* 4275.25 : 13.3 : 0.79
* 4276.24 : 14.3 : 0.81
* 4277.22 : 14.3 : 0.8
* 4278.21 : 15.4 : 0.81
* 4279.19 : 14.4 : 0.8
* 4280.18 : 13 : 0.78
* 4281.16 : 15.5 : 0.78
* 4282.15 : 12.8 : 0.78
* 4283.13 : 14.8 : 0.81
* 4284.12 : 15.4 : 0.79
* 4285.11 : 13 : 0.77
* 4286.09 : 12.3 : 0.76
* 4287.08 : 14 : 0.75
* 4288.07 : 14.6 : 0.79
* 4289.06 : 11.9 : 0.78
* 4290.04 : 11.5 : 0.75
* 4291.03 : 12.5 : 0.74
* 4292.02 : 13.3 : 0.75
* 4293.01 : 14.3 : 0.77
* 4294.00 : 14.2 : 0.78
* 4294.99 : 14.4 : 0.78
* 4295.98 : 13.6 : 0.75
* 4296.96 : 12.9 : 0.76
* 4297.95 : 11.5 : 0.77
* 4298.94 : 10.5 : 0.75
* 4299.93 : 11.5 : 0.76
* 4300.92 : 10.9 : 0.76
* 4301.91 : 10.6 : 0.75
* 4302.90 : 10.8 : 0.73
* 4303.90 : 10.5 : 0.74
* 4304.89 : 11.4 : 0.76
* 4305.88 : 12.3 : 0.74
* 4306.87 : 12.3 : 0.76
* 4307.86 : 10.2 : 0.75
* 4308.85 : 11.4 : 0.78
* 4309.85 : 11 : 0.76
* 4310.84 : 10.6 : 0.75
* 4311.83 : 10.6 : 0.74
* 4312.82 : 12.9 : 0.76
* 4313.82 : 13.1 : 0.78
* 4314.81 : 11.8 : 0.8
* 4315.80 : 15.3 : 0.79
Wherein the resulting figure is -0.03 mag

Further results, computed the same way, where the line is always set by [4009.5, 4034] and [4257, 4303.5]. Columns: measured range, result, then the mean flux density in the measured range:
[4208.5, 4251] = -0.051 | 14.5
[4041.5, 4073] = 0.012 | 14.7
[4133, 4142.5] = -0.059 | 15.1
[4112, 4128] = -0.079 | 15.5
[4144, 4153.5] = -0.054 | 15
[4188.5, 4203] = -0.066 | 14.9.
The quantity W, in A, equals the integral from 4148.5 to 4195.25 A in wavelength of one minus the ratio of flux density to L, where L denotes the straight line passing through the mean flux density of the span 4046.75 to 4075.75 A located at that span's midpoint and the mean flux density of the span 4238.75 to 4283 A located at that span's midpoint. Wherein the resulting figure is -1.8 A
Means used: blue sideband 14.8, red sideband 14.2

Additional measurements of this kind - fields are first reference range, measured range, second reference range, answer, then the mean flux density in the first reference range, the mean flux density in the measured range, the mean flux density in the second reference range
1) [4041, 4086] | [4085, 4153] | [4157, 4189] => 0.5 A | 14.8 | 14.8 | 15.1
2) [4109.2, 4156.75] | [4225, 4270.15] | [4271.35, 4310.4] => -3.2 A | 15.1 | 14.4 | 12.8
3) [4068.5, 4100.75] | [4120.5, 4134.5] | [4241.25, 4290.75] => -0.5 A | 14.9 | 15.2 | 14.1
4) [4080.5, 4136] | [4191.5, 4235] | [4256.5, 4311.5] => -2.7 A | 14.8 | 14.7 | 13.2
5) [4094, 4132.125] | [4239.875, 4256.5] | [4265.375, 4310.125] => -1.4 A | 14.6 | 14.5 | 13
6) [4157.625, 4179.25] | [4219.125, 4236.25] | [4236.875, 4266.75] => 0.5 A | 15.3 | 14.3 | 14.5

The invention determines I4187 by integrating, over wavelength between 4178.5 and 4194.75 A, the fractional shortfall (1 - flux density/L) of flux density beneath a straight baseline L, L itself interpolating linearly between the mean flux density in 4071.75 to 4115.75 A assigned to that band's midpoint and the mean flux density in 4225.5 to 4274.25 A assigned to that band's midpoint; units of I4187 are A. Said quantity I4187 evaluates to -0.8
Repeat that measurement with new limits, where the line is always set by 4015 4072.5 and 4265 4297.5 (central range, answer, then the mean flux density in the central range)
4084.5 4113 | 0.6 A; 14.3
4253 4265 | -0.6 A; 14.5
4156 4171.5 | -1.3 A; 15.4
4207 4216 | -0.7 A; 15.1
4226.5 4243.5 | -0.7 A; 14.6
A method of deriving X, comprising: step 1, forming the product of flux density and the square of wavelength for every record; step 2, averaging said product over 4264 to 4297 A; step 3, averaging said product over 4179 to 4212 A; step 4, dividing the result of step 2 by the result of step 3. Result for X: 0.96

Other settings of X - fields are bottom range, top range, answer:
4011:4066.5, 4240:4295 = 1.05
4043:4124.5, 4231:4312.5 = 1.01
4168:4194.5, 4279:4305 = 0.90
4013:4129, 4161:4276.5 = 1.06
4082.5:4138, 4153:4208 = 1.05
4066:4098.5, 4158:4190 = 1.05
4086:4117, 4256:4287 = 1.05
